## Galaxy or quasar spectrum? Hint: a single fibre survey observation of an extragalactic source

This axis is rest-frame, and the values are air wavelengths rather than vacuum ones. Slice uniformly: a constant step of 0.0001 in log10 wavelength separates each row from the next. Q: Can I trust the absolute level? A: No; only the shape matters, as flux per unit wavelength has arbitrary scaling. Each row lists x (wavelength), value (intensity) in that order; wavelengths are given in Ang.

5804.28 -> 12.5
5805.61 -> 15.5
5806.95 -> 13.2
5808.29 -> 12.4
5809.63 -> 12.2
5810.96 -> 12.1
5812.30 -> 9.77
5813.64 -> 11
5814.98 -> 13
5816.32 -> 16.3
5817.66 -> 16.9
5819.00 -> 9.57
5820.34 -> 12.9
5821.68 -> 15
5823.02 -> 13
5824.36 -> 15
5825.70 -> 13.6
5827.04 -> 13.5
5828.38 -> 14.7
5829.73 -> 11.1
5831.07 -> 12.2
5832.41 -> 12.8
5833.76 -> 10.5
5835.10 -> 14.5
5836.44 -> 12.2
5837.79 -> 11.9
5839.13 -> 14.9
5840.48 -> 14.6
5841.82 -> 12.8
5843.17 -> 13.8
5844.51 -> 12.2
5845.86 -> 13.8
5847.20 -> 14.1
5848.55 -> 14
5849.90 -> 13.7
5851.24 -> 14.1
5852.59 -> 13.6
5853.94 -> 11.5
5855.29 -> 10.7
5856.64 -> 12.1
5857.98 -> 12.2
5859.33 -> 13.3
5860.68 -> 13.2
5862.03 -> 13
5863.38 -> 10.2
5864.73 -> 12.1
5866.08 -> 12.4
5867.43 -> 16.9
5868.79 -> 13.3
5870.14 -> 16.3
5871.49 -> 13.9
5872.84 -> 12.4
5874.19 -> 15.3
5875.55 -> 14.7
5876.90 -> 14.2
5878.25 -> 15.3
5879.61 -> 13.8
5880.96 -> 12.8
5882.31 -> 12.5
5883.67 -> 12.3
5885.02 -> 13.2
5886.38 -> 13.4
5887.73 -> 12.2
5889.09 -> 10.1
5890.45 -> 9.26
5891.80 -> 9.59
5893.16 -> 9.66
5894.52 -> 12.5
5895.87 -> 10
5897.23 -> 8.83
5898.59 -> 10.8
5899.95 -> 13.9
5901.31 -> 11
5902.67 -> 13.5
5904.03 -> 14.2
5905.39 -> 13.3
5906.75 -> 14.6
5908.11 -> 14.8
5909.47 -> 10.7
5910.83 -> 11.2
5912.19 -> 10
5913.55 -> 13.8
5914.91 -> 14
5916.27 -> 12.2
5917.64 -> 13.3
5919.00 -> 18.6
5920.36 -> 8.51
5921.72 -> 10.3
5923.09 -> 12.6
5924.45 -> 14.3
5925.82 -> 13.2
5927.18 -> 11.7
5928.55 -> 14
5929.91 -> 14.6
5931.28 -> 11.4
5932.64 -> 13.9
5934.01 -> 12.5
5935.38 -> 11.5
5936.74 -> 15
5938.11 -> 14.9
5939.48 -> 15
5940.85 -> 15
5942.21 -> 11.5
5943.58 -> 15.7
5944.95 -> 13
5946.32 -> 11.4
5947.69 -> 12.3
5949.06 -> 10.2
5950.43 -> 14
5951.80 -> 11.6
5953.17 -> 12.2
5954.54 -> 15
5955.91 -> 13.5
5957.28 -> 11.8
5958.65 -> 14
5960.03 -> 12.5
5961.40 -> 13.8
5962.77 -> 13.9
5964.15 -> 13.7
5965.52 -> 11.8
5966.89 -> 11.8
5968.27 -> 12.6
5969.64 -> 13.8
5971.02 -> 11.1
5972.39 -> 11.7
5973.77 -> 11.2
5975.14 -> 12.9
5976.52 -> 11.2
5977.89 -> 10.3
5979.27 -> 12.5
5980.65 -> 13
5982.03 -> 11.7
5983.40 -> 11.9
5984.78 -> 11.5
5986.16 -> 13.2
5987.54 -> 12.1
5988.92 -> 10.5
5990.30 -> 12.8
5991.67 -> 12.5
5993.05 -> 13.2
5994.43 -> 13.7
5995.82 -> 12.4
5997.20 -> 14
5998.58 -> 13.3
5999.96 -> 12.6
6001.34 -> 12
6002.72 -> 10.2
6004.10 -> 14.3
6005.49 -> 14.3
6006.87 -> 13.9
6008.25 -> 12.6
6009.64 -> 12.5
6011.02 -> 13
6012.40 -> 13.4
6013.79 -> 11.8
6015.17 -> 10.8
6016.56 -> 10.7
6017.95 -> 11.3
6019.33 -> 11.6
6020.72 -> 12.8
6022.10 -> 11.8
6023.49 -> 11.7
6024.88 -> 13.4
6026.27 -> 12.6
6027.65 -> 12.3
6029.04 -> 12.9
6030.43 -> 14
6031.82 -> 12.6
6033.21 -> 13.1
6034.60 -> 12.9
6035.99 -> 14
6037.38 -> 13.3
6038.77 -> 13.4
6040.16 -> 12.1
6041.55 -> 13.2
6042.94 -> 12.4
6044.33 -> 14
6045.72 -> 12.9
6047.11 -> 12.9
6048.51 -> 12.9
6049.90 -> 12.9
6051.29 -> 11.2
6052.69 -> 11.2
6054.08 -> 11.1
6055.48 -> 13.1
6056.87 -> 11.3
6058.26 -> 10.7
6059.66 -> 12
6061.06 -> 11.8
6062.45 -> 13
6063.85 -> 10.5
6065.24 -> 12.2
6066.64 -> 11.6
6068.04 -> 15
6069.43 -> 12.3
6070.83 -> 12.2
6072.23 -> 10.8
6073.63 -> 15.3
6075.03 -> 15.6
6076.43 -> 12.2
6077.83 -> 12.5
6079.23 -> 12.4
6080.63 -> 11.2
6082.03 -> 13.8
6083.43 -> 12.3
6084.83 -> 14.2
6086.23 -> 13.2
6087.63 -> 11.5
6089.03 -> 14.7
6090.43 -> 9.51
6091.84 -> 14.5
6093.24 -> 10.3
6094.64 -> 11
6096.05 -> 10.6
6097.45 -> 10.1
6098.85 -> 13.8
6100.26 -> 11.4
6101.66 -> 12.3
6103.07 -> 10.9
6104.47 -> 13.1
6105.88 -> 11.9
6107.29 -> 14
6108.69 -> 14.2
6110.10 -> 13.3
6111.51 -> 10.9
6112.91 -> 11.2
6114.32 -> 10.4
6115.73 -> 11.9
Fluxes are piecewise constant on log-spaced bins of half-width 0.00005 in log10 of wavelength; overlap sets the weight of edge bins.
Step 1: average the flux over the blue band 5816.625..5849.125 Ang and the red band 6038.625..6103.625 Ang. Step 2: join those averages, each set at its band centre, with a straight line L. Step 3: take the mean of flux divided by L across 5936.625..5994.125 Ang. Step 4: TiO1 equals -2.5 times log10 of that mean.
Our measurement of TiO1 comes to 0.01 mag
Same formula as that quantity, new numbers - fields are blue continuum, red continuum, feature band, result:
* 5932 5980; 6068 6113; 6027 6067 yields 0.01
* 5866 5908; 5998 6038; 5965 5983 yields 0.06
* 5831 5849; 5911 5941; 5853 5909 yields 0.04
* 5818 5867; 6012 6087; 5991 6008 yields -0.03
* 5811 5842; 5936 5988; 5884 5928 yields 0.06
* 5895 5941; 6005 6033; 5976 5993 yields 0.05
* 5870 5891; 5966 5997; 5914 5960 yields -0.04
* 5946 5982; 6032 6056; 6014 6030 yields 0.06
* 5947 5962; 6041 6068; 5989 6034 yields -0.01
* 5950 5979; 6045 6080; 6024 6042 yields -0.05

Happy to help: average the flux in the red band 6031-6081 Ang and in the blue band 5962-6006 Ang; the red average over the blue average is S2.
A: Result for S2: 1.01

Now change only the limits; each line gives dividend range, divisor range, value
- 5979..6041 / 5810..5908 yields 0.98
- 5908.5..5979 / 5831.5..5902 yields 1.00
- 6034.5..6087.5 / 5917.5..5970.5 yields 0.96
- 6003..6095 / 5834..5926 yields 0.98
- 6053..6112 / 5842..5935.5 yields 0.97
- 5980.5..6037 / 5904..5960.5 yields 0.96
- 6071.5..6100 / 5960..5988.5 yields 1.01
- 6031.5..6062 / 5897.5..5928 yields 0.98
